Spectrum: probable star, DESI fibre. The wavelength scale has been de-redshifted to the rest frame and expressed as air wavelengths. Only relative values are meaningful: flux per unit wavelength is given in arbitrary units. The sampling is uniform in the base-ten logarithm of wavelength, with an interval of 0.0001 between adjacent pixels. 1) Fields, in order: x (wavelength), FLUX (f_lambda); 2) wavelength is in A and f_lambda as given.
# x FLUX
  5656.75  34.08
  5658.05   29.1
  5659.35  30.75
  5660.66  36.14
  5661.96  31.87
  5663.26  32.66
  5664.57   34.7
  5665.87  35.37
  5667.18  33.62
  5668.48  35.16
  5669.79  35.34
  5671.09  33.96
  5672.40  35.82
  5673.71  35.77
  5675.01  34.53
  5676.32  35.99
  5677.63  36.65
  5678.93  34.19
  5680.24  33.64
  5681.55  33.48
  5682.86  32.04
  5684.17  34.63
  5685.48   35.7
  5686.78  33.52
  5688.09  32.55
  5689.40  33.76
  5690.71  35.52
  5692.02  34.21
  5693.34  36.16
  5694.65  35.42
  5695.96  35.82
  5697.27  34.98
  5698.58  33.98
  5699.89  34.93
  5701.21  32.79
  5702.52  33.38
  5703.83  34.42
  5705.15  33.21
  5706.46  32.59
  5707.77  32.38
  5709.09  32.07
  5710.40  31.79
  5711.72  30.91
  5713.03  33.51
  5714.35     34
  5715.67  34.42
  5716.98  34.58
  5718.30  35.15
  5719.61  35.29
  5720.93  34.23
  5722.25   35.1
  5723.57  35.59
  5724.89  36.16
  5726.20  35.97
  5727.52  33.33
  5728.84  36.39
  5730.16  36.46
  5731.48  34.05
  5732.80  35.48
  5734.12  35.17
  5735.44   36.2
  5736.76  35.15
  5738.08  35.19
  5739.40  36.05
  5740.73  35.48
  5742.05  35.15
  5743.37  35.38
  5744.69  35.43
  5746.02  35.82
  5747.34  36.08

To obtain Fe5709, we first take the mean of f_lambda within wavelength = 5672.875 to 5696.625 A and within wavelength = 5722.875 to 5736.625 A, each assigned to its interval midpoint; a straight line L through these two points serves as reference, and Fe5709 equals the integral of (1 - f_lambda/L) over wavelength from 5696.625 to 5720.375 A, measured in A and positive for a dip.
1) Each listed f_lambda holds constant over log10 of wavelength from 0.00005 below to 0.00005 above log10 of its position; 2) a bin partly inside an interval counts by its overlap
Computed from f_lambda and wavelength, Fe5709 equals 1.0 A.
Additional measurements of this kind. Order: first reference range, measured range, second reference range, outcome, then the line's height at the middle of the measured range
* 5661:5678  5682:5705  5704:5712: -0.75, 33.2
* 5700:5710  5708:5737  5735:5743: -0.19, 34.3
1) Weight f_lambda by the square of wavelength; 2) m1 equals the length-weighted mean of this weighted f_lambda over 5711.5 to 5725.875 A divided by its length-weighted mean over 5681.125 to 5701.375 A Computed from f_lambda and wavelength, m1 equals 1.02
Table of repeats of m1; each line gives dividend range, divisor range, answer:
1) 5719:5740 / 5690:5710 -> 1.05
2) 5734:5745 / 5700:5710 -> 1.09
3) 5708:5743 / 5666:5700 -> 1.02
